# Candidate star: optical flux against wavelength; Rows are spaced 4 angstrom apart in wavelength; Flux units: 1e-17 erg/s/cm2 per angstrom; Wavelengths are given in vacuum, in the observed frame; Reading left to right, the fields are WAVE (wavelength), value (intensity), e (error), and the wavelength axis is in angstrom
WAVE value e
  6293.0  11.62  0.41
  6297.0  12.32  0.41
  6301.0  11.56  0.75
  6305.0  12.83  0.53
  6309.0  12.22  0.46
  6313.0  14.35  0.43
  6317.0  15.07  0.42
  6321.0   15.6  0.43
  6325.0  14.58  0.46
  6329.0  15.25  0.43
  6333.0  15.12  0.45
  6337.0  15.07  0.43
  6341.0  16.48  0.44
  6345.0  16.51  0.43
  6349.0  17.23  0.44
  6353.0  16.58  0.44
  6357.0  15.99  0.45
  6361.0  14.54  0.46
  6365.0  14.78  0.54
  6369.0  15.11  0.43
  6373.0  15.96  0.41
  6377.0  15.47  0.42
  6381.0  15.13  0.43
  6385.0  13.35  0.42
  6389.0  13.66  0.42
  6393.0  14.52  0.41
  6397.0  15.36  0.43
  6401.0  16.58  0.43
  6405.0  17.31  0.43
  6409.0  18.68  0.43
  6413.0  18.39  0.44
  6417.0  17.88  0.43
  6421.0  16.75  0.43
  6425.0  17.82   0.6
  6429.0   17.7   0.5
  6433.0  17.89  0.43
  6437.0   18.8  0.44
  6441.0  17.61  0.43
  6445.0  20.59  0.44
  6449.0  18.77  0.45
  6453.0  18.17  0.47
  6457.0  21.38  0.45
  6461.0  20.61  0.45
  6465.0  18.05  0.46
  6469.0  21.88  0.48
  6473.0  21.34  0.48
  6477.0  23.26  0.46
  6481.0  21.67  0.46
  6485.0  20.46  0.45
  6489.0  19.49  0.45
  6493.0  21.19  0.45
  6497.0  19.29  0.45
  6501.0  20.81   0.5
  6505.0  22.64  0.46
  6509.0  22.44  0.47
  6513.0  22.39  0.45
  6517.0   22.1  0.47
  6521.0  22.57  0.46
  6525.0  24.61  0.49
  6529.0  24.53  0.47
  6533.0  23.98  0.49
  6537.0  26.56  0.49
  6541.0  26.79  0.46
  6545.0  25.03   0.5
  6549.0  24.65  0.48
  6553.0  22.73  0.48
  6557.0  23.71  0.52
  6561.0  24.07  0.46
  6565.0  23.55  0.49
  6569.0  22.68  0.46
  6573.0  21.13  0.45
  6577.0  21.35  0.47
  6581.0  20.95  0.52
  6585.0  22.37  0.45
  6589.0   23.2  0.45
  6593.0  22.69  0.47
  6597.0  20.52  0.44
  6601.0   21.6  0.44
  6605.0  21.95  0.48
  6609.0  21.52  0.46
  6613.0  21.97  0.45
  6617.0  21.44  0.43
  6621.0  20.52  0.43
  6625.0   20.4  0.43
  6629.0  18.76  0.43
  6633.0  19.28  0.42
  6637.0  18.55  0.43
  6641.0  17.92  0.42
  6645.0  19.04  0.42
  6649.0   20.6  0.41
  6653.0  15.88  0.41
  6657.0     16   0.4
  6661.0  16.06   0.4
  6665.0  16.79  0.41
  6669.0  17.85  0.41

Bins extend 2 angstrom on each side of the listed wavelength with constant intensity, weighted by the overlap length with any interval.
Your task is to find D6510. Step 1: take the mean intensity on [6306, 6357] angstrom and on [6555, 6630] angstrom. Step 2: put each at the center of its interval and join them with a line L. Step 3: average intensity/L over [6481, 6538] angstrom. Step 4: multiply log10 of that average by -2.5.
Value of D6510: -0.13 mag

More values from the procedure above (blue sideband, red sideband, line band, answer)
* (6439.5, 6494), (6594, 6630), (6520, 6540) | -0.193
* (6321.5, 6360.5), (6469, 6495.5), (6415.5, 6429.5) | 0.086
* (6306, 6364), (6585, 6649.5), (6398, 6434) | -0.049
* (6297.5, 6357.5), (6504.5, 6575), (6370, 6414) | 0.117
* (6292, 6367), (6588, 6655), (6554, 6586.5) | -0.166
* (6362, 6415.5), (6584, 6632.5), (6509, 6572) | -0.216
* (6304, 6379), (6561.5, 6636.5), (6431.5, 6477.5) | -0.104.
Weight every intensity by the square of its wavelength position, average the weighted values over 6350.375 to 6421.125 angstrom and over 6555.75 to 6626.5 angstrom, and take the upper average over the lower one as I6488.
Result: 1.5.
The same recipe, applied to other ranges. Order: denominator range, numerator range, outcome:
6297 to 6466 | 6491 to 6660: 1.41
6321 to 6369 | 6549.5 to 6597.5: 1.55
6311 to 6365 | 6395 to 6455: 1.18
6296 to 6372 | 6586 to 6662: 1.47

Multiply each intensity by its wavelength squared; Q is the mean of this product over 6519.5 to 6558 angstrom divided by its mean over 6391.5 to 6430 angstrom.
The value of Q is 1.5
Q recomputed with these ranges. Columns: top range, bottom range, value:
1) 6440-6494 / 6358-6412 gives 1.35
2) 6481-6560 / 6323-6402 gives 1.57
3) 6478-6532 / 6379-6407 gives 1.50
